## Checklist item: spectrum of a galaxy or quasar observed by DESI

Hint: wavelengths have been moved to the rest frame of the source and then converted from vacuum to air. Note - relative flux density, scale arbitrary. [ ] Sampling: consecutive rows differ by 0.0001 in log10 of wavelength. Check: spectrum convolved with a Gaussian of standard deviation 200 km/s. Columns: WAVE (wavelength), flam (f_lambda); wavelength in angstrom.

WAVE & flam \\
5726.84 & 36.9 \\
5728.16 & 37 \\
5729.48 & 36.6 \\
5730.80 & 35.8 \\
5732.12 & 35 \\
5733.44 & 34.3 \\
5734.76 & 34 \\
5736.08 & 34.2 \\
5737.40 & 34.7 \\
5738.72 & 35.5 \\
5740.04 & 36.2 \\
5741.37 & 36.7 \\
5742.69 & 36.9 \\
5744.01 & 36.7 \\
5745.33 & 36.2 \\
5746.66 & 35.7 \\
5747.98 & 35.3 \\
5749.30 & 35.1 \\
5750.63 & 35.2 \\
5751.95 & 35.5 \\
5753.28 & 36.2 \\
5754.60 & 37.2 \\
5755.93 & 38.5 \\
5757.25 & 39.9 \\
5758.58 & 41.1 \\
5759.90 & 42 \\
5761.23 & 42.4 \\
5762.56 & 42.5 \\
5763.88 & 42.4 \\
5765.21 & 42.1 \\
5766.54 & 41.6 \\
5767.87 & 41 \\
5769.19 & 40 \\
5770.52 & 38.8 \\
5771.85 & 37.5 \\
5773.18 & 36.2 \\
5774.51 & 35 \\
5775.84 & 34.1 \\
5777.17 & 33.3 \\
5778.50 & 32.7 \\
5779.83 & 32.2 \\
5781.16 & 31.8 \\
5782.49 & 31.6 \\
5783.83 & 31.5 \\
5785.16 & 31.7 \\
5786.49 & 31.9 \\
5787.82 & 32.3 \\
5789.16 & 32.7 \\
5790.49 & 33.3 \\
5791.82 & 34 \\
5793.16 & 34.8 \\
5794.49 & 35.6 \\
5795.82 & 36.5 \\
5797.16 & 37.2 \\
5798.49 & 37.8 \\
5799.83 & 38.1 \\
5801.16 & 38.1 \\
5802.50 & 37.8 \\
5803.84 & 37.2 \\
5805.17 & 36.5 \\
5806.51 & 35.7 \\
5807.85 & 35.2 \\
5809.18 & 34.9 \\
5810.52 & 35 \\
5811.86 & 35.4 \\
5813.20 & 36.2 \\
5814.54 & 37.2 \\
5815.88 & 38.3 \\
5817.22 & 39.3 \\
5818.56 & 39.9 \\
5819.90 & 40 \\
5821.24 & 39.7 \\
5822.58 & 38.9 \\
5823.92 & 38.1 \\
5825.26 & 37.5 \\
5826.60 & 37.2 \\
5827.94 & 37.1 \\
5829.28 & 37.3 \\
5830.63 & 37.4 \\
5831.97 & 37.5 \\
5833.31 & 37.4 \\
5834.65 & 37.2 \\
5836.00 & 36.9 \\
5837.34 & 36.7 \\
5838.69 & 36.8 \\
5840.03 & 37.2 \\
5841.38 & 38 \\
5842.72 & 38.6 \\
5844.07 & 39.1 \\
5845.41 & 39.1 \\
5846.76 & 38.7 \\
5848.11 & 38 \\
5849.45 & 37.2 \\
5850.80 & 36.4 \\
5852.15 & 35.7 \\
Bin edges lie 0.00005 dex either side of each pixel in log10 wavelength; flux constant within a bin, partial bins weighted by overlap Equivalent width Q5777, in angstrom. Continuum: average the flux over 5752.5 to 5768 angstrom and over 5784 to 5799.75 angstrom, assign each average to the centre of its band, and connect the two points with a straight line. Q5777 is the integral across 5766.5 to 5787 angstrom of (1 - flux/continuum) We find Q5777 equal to 1.4 angstrom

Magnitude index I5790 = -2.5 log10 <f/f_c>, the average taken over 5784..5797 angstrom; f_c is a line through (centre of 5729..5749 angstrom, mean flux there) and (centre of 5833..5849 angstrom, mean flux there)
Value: 0.09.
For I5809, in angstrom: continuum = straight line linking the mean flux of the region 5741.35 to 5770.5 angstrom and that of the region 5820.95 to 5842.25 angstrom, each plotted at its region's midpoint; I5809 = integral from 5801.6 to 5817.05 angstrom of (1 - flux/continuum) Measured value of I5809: 0.59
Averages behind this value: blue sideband 38.7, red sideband 37.5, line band 36.4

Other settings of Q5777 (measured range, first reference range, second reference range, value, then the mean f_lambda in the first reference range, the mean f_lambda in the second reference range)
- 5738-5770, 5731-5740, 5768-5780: -2.8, 34.8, 35.9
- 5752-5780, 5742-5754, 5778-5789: -3.7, 35.9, 32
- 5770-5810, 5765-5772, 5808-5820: 4.0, 40.2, 37.1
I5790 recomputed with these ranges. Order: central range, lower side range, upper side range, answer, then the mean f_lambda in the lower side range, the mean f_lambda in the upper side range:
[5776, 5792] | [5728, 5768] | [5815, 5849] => 0.165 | 37.5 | 38.1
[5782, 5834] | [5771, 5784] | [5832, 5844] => -0.020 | 33.7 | 37.4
